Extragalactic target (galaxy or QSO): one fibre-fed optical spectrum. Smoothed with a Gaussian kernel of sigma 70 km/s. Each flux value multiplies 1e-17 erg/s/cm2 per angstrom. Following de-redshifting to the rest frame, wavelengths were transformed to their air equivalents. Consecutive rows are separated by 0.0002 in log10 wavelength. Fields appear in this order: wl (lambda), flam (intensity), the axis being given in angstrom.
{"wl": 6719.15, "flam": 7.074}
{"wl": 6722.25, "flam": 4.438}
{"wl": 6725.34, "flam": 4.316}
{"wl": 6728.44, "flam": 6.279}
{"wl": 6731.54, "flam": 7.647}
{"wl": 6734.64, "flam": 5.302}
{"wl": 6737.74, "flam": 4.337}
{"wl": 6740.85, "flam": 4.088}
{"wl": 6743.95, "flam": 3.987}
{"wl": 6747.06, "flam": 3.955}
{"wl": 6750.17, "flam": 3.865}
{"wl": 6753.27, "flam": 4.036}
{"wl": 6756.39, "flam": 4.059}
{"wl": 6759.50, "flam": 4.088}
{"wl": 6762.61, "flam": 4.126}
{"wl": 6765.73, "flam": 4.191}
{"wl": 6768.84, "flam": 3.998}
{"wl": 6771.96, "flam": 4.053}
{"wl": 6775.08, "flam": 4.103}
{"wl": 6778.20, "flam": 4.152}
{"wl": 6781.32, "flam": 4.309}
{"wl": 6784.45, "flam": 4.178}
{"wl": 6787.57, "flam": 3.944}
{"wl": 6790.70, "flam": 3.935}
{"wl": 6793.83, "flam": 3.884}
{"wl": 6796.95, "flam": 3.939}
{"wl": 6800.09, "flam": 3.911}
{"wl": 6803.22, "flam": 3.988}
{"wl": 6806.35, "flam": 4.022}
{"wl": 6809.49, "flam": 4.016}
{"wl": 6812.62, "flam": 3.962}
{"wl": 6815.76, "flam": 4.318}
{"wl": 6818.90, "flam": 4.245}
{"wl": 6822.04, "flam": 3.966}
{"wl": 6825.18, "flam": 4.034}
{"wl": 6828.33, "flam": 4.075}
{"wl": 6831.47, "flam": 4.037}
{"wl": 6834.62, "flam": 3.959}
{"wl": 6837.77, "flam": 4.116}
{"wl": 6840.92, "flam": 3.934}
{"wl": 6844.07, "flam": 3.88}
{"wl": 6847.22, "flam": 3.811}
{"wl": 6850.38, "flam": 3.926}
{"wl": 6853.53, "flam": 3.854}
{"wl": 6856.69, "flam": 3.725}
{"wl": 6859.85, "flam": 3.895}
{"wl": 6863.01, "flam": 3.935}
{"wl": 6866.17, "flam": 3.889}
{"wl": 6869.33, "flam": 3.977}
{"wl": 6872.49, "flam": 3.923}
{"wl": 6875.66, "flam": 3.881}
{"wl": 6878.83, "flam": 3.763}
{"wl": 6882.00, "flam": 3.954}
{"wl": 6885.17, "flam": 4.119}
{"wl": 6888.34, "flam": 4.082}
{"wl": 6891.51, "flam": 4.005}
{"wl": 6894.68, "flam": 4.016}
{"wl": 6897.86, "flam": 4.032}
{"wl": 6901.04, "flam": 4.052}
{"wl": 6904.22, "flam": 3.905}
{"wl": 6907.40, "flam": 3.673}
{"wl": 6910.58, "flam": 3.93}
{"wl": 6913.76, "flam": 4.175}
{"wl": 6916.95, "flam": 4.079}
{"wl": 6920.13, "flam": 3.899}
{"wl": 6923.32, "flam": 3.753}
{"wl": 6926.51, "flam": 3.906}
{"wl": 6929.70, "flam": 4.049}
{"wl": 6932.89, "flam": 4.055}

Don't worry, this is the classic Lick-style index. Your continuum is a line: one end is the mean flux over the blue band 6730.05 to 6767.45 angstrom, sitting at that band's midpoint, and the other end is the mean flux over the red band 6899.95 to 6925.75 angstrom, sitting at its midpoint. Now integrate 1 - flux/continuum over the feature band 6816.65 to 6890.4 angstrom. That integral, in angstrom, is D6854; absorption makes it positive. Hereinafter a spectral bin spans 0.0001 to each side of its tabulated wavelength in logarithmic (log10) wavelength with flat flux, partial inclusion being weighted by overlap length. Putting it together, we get 2.93 angstrom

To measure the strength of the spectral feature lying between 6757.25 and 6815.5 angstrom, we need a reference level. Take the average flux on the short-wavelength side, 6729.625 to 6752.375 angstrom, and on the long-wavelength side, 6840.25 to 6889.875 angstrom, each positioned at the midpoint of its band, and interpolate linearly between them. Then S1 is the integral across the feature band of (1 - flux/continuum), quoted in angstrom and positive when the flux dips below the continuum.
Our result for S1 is 5.07 angstrom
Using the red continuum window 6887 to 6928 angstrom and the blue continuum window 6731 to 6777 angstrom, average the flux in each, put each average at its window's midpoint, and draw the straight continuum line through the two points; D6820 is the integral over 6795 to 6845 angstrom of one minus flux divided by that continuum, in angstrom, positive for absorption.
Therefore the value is 1.6 angstrom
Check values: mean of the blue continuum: 4.31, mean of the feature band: 4.03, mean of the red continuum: 3.96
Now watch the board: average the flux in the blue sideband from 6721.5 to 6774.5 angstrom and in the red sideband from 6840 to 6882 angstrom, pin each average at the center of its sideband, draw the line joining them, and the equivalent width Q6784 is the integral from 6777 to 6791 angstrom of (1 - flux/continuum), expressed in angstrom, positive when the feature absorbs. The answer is 0.6 angstrom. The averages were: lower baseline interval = 4.51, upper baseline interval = 3.88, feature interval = 4.12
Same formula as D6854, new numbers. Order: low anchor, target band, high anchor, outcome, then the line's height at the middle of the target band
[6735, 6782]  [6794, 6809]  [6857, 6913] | 0.35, 4.06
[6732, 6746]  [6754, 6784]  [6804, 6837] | 2.16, 4.44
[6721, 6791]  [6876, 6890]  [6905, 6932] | 0.24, 4.04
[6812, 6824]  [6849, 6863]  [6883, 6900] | 0.79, 4.09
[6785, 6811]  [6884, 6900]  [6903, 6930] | -0.47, 3.93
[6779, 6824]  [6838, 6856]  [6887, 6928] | 0.53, 4.01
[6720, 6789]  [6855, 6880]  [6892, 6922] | 1.36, 4.1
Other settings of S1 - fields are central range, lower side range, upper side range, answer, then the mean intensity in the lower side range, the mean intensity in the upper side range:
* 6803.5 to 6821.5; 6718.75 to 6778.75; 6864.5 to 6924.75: 0.8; 4.56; 3.95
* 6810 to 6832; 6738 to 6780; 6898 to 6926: -0.4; 4.06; 3.94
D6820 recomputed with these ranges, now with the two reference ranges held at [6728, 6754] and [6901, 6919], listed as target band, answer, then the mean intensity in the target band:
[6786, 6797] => 1.5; 3.93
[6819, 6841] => 1.6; 4.04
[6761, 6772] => 1.3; 4.1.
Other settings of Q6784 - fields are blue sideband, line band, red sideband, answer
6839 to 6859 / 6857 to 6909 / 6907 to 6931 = -0.5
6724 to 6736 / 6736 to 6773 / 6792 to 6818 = 8.5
